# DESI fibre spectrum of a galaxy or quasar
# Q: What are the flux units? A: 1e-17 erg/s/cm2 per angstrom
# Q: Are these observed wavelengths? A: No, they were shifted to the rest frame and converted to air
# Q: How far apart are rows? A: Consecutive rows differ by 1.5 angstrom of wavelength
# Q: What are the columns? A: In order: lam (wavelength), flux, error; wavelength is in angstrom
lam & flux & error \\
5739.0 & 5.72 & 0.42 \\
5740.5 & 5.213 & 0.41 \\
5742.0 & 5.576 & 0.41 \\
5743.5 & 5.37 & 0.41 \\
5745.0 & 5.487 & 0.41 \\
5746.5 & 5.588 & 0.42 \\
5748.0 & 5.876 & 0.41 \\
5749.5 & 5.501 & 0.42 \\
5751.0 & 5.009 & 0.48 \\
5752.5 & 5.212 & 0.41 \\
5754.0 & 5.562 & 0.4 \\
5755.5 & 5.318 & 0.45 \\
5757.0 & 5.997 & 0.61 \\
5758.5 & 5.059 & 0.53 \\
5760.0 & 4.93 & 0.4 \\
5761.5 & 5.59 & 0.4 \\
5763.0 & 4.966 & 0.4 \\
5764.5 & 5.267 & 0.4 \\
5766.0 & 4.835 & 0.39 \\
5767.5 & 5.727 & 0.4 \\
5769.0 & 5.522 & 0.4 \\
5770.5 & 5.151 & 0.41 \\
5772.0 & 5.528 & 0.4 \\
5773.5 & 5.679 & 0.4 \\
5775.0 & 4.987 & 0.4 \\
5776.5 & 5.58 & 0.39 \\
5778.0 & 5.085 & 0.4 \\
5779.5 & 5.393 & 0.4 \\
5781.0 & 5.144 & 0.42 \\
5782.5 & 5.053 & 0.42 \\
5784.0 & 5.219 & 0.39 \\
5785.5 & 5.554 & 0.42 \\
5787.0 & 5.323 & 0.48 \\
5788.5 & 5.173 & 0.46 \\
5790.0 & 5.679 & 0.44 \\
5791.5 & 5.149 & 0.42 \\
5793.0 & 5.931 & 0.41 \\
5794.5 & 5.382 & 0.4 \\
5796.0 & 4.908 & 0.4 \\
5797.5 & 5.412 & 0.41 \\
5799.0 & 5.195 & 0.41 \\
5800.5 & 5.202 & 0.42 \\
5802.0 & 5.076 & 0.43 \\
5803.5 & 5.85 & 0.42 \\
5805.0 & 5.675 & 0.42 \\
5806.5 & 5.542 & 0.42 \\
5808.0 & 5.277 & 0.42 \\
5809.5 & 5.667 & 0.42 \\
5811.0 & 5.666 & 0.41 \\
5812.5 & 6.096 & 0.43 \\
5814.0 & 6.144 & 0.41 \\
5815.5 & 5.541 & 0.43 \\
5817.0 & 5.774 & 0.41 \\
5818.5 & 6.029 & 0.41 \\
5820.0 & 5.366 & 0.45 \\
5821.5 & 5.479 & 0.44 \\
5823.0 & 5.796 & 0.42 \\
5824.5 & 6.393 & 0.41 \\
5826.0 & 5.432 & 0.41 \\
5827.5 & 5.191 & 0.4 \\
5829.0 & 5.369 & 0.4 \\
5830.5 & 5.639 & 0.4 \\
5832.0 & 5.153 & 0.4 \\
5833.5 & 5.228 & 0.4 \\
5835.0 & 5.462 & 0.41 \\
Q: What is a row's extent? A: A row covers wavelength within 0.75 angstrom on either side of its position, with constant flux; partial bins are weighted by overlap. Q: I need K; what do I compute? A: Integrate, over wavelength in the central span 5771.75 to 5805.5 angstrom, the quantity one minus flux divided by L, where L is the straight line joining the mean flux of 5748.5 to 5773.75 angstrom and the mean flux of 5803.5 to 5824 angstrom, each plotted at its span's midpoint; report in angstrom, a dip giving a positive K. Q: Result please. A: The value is 1.1 angstrom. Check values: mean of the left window 5.34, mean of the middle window 5.35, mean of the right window 5.71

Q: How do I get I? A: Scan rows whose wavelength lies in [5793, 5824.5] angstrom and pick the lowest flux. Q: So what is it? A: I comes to 4.908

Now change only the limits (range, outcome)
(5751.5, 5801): 4.835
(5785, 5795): 5.149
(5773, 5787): 4.987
